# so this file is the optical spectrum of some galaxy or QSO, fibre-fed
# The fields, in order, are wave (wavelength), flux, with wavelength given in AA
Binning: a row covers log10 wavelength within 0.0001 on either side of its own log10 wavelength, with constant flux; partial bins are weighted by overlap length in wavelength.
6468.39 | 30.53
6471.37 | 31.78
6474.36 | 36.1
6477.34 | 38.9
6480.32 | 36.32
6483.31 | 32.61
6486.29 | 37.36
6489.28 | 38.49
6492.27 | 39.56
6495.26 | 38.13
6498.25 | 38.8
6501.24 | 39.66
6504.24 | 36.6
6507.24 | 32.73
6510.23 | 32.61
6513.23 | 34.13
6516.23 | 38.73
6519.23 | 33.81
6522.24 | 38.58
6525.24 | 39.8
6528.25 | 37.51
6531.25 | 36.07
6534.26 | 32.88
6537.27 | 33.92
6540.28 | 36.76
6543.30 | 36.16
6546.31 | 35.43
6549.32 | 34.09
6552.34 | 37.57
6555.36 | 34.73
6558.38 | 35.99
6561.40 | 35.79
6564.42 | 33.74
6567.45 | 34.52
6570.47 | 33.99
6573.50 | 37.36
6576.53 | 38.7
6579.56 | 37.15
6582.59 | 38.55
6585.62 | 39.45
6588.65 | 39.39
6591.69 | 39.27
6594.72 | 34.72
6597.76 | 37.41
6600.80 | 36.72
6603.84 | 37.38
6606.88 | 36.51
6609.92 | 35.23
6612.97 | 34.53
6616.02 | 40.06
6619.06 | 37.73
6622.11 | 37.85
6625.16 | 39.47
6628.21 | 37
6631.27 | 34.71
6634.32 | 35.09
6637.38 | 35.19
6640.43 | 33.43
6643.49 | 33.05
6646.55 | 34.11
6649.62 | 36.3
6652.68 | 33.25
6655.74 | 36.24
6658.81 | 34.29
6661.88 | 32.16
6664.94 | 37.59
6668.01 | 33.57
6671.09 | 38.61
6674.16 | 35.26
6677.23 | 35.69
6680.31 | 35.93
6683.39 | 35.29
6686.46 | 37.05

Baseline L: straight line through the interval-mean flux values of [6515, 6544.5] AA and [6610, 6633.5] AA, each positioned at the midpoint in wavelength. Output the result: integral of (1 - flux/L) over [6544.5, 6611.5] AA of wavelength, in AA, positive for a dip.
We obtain 0.5 AA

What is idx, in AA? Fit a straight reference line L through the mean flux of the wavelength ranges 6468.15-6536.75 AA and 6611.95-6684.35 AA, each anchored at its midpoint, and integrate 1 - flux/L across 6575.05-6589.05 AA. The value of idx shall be -1.0 AA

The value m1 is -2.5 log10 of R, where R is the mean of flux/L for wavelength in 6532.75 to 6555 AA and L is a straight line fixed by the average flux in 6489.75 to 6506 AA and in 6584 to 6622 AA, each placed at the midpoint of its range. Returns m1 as 0.08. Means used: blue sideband 38.4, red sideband 37.4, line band 35.2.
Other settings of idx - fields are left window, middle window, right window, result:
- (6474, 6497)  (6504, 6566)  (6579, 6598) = 3.42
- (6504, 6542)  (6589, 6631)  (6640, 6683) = -2.33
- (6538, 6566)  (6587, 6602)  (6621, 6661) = -0.90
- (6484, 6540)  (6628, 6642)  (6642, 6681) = 0.17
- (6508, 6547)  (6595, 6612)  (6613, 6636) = 0.22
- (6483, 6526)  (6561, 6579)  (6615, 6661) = 0.27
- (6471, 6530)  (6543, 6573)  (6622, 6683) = 0.80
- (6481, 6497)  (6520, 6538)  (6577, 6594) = 0.63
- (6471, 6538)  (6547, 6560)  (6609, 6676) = 0.20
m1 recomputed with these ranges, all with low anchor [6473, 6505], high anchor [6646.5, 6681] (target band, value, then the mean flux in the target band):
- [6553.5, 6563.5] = 0.04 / 35.5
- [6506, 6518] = 0.08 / 34.6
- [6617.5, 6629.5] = -0.07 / 38.1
